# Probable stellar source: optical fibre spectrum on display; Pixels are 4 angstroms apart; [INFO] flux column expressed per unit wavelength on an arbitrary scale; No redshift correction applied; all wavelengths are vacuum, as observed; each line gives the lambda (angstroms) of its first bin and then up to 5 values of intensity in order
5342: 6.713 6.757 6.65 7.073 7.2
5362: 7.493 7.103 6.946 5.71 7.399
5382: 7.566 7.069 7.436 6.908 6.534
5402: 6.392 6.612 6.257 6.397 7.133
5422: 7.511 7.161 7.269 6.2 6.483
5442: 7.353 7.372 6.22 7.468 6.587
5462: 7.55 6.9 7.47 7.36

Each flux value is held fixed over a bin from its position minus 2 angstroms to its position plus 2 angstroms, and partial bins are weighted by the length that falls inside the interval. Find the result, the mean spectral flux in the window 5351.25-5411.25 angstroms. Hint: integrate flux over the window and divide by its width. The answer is 6.92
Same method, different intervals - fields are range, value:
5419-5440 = 6.93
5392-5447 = 6.82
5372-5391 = 7.01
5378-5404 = 7.02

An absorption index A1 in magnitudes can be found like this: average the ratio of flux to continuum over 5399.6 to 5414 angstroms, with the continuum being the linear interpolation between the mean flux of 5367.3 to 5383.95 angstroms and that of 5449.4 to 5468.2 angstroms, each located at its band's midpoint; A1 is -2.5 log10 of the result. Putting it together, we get 0.09 mag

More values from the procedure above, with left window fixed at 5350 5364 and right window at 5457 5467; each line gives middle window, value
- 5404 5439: 0.050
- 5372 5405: 0.042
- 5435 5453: 0.036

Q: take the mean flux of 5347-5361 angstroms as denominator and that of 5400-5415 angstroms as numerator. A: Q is 0.9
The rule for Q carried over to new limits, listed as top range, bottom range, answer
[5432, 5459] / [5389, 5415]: 1.03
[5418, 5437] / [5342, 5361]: 1.01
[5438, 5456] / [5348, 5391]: 1.00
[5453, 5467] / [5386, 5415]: 1.06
